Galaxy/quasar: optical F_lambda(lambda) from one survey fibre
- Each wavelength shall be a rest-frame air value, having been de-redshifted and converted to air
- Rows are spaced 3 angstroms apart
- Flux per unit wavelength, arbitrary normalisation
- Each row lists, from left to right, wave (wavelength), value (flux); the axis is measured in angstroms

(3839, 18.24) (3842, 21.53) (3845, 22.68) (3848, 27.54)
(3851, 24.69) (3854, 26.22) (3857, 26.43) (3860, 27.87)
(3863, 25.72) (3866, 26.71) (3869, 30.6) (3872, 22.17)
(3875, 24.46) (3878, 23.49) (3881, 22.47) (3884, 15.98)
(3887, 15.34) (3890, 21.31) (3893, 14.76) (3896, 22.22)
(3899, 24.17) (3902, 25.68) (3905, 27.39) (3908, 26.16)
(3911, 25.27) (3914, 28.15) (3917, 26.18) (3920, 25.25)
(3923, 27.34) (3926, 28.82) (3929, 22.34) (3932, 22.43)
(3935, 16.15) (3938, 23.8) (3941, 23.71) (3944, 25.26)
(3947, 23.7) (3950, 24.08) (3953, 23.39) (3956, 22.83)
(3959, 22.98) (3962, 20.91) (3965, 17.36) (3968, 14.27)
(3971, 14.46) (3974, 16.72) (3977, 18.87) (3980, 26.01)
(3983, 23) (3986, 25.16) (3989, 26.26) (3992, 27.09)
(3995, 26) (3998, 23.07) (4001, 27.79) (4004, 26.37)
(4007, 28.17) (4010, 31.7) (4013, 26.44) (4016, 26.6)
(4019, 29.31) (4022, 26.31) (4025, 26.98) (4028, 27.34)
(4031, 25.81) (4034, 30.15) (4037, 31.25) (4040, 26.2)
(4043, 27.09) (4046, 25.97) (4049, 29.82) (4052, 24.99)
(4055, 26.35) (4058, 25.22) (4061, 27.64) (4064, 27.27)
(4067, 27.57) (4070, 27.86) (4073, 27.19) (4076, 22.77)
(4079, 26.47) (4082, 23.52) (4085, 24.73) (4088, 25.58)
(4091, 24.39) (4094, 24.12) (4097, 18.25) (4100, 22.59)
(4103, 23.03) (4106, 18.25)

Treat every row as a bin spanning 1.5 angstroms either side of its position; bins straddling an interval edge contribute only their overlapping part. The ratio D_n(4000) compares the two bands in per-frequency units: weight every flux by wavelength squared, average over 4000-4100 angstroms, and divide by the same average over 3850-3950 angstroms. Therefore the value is 1.2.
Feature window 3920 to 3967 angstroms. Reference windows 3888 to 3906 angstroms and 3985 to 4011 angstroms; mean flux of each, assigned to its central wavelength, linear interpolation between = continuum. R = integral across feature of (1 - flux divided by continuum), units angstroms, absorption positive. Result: 2.5 angstroms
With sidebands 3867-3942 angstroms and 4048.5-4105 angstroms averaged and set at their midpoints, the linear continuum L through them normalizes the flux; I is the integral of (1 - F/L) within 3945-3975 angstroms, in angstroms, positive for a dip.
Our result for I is 4.7 angstroms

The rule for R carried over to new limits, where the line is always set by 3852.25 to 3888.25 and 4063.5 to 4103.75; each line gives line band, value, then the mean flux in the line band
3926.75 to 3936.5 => 1.3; 21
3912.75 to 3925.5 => -1.4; 26.9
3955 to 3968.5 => 2.4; 20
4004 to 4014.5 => -1.7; 28.4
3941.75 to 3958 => 0.3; 23.8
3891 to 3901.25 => 1.4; 20.8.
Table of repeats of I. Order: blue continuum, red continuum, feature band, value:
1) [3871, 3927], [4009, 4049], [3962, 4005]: 6.7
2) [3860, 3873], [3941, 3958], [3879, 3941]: 5.0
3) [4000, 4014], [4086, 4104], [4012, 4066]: -2.0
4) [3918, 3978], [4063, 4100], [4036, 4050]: -2.3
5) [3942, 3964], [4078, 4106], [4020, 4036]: -2.9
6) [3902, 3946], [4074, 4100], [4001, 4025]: -3.5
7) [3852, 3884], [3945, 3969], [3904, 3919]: -2.1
